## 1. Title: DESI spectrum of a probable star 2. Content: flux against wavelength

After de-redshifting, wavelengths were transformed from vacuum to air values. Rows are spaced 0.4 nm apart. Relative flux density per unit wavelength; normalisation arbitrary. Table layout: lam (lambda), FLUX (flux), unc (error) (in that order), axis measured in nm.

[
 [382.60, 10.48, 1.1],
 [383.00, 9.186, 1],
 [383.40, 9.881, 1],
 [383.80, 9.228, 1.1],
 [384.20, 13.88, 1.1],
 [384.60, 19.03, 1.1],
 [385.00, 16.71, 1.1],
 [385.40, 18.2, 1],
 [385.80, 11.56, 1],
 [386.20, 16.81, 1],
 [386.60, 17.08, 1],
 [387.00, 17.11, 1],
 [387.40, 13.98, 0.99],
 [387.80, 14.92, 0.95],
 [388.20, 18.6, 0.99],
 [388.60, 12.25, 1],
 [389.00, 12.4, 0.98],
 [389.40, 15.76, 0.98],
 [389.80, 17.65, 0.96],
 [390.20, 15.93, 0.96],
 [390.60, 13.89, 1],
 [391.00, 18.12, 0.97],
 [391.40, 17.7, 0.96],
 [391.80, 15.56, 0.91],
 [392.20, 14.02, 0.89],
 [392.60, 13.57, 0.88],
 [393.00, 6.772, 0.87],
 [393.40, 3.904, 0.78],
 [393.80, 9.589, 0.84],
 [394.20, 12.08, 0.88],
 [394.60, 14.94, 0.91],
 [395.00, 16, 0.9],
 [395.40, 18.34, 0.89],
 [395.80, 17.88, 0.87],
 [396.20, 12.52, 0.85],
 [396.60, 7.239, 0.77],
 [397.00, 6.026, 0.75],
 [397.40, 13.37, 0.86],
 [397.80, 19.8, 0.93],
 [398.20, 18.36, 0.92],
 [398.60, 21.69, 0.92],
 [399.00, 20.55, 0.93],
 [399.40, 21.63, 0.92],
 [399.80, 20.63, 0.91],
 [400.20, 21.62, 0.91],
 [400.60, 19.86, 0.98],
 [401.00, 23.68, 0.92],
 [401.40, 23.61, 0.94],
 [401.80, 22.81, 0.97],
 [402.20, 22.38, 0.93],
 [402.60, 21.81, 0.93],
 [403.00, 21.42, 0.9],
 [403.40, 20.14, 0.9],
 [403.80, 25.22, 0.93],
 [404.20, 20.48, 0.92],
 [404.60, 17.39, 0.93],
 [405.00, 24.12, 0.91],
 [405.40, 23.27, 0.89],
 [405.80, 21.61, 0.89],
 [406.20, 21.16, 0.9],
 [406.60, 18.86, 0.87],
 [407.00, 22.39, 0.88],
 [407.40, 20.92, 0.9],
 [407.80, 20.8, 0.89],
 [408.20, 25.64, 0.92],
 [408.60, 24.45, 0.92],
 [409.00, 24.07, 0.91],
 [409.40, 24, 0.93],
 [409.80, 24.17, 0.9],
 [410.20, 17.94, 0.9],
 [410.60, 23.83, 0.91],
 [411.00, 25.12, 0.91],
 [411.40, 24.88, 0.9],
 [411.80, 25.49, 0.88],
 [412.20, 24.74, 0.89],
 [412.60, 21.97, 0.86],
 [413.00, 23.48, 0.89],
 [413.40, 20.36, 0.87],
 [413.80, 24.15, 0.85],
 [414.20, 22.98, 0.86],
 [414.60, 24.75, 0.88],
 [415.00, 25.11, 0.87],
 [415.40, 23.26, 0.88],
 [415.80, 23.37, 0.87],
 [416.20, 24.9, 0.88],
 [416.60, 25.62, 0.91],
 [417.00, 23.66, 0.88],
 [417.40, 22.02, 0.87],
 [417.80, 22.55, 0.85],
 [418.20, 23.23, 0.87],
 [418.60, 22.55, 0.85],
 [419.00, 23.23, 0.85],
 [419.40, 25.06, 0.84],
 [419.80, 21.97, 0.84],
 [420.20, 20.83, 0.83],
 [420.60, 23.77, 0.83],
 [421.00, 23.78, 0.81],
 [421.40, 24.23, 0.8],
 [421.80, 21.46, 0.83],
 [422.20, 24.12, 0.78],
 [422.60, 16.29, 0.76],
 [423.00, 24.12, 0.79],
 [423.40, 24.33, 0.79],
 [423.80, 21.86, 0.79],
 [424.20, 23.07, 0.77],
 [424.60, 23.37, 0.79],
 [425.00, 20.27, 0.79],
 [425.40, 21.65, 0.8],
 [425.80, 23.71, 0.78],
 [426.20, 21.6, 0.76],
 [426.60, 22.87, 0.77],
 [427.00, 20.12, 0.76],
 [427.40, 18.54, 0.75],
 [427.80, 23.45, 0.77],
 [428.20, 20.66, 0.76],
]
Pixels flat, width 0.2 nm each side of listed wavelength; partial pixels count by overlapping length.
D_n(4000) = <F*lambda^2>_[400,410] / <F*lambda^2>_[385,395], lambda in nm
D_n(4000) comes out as 1.67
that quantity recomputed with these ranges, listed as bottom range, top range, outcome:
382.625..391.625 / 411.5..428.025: 1.80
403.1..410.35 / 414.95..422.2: 1.12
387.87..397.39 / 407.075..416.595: 1.92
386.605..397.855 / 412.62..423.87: 1.89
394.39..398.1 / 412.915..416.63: 1.84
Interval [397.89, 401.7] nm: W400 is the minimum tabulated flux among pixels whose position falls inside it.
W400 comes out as 18.36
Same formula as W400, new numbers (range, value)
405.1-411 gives 17.94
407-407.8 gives 20.8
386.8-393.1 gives 6.772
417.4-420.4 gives 20.83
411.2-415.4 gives 20.36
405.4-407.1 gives 18.86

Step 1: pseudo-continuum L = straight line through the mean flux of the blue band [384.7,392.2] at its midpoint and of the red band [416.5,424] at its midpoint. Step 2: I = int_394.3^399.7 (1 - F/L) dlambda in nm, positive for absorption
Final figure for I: 0.51 nm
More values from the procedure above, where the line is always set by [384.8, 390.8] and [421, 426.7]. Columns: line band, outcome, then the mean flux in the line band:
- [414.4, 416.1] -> -0.28 nm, 24.2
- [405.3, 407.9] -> -0.29 nm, 21.2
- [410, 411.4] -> -0.19 nm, 22.7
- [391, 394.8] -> 0.95 nm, 12.3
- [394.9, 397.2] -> 0.56 nm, 12.9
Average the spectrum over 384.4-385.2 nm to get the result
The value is 17.9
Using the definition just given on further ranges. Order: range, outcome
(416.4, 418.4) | 23.4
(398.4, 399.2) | 21.1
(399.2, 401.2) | 21.5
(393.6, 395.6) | 14.2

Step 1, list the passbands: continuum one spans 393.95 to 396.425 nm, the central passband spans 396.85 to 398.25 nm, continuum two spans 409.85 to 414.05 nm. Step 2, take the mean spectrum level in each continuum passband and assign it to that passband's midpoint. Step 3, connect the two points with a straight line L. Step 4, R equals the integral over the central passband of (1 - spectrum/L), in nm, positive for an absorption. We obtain 0.18 nm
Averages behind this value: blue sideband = 15.1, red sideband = 23.2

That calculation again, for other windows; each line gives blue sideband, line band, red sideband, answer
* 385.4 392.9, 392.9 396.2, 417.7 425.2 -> 0.80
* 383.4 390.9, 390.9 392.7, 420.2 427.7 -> 0.03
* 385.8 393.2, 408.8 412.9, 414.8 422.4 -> -0.47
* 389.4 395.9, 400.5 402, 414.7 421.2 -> -0.47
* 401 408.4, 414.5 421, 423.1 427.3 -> -0.40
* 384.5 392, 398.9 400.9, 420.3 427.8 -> -0.34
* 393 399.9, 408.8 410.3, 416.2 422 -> -0.25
